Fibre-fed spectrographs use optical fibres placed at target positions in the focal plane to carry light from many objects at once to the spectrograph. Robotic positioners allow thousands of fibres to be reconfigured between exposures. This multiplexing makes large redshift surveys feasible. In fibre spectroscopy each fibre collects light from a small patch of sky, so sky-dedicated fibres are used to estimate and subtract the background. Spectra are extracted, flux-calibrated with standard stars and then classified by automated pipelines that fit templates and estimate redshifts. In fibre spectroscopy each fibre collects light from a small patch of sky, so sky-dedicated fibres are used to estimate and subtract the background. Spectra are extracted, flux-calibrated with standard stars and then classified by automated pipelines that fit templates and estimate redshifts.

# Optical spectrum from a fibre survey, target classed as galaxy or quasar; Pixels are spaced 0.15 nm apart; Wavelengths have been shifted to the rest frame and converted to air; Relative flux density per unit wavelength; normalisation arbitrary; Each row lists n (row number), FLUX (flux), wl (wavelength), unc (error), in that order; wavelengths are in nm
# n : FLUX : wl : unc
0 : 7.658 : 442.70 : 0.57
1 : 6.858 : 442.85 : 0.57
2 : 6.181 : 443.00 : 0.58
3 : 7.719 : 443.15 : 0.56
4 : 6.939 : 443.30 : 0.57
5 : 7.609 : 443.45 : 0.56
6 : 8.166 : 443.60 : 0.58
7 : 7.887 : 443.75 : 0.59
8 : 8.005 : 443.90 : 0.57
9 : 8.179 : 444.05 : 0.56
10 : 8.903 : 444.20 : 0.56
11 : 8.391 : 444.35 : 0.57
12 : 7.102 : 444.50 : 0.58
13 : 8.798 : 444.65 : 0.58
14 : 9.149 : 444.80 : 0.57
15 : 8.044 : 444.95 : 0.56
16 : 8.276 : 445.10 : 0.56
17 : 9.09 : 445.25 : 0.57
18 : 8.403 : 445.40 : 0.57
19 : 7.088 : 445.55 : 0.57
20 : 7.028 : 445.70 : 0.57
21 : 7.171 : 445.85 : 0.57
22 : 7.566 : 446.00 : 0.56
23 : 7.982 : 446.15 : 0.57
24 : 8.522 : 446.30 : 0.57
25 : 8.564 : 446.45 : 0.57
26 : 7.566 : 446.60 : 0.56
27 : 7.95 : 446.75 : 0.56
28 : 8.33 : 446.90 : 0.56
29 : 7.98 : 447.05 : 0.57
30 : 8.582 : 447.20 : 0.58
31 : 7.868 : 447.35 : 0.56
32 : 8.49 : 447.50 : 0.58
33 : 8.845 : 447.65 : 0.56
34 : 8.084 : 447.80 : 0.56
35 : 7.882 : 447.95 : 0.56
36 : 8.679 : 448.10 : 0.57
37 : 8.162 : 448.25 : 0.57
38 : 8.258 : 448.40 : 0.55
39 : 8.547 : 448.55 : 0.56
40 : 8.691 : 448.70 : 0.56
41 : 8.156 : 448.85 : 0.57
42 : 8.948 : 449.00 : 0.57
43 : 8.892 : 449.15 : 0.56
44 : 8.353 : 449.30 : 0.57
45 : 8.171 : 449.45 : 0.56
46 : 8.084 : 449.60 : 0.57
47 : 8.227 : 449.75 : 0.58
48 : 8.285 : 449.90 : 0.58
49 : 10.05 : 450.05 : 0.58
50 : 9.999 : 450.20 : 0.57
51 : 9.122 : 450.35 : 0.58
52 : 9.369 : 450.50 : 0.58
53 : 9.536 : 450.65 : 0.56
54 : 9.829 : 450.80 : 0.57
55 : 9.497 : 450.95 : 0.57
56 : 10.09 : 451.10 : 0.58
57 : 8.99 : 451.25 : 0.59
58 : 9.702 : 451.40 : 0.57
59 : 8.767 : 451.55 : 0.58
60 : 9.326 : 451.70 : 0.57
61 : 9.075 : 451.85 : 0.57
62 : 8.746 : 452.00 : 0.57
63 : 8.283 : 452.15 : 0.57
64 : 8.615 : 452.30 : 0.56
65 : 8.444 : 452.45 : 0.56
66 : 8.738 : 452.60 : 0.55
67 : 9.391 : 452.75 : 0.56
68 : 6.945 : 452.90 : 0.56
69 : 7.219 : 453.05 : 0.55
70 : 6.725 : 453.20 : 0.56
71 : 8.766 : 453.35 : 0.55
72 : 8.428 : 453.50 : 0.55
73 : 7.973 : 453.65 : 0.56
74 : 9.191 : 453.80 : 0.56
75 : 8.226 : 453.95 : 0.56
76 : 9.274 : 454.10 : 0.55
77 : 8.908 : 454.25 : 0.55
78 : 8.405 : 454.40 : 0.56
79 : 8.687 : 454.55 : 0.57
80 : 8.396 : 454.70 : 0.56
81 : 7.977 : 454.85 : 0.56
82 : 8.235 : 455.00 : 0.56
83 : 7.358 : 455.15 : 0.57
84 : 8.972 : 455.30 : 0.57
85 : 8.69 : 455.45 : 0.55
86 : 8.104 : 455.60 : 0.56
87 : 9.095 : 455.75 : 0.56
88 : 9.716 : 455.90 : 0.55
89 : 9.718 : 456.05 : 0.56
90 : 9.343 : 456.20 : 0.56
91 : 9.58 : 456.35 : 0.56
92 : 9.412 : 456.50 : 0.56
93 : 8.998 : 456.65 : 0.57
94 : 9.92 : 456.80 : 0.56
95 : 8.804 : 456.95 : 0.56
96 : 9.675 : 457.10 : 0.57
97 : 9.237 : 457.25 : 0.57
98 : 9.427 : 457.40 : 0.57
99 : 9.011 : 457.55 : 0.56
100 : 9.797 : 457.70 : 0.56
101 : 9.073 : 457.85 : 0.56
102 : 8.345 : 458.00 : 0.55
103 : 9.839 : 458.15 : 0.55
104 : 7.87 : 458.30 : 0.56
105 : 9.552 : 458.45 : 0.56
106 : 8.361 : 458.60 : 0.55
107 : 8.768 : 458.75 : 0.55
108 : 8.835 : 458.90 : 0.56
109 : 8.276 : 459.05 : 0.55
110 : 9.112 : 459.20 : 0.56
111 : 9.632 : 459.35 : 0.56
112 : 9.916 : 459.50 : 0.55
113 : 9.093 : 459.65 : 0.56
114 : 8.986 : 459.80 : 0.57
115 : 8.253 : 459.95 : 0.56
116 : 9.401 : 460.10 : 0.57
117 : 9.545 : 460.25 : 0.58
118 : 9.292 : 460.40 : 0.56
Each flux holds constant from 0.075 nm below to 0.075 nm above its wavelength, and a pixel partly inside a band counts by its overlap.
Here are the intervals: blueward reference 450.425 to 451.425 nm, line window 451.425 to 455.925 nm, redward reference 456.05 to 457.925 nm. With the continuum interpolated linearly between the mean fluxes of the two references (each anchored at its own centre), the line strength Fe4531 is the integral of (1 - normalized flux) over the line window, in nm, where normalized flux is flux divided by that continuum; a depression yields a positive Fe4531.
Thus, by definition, 0.47 nm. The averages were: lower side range 9.57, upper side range 9.37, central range 8.49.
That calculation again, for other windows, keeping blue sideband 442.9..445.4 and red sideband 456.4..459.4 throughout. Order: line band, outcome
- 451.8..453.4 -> 0.08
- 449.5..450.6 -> -0.07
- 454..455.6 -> 0.07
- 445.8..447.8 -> 0.03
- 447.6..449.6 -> -0.01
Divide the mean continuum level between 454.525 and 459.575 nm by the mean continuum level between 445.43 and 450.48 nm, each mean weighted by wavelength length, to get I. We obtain 1.08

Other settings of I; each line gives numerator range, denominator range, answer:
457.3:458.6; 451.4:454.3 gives 1.07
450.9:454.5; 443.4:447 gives 1.07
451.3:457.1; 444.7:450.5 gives 1.04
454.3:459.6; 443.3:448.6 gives 1.10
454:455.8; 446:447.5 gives 1.04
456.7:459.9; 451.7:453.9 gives 1.09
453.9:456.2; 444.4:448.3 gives 1.07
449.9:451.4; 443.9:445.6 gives 1.15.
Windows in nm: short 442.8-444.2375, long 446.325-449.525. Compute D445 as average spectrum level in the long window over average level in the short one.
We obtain 1.09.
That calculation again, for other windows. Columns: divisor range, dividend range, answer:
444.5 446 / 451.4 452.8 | 1.10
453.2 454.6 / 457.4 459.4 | 1.05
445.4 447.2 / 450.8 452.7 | 1.15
